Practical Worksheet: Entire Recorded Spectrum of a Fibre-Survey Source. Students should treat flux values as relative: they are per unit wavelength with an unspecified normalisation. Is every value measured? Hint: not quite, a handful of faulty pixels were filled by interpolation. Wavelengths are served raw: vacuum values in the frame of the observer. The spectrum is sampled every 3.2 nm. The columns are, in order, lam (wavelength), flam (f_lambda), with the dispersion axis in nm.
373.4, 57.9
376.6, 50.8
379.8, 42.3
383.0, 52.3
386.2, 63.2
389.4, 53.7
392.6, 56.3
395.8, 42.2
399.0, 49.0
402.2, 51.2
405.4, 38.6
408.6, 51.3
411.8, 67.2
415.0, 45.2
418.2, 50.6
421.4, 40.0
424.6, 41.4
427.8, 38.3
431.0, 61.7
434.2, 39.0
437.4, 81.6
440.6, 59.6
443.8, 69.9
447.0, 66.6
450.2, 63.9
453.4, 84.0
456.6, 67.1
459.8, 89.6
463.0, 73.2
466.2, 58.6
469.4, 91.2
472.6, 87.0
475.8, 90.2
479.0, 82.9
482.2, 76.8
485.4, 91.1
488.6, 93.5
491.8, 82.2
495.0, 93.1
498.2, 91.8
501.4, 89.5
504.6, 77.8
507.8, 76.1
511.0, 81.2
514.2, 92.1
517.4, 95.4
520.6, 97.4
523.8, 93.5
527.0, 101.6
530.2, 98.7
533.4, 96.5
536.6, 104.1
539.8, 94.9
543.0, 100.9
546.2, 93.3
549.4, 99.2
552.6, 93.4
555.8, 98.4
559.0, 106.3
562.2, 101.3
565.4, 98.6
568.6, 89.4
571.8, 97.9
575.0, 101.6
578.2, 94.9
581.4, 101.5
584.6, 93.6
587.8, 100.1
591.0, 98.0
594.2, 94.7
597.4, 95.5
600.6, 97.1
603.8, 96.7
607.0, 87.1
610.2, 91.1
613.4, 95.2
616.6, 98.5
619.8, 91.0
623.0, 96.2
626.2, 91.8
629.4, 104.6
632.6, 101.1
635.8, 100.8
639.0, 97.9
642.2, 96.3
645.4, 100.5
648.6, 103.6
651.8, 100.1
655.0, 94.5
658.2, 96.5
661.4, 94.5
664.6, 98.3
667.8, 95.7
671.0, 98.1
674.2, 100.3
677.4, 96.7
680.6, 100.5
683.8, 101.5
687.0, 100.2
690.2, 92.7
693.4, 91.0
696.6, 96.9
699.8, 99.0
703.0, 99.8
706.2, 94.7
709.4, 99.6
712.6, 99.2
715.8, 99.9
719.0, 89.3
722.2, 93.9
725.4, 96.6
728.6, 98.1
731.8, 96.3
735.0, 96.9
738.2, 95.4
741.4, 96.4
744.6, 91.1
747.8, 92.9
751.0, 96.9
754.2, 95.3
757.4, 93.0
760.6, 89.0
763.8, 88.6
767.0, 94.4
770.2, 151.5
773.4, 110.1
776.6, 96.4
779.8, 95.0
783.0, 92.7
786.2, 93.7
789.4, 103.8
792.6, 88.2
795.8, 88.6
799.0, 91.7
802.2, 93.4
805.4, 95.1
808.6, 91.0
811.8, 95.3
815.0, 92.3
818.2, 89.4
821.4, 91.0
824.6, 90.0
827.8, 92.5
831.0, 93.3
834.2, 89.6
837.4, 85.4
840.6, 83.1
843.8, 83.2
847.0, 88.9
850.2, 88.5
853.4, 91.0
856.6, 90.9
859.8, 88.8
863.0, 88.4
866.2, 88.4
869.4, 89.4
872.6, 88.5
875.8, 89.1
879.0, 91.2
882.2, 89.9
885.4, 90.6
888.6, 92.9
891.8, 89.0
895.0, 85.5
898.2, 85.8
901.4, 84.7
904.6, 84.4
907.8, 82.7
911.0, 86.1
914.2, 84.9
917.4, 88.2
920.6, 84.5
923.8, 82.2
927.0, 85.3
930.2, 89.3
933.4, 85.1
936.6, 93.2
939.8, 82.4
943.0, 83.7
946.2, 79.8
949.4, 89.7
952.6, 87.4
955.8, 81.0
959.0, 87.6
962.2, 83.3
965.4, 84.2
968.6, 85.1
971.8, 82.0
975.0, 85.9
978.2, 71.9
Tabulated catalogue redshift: 0.17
